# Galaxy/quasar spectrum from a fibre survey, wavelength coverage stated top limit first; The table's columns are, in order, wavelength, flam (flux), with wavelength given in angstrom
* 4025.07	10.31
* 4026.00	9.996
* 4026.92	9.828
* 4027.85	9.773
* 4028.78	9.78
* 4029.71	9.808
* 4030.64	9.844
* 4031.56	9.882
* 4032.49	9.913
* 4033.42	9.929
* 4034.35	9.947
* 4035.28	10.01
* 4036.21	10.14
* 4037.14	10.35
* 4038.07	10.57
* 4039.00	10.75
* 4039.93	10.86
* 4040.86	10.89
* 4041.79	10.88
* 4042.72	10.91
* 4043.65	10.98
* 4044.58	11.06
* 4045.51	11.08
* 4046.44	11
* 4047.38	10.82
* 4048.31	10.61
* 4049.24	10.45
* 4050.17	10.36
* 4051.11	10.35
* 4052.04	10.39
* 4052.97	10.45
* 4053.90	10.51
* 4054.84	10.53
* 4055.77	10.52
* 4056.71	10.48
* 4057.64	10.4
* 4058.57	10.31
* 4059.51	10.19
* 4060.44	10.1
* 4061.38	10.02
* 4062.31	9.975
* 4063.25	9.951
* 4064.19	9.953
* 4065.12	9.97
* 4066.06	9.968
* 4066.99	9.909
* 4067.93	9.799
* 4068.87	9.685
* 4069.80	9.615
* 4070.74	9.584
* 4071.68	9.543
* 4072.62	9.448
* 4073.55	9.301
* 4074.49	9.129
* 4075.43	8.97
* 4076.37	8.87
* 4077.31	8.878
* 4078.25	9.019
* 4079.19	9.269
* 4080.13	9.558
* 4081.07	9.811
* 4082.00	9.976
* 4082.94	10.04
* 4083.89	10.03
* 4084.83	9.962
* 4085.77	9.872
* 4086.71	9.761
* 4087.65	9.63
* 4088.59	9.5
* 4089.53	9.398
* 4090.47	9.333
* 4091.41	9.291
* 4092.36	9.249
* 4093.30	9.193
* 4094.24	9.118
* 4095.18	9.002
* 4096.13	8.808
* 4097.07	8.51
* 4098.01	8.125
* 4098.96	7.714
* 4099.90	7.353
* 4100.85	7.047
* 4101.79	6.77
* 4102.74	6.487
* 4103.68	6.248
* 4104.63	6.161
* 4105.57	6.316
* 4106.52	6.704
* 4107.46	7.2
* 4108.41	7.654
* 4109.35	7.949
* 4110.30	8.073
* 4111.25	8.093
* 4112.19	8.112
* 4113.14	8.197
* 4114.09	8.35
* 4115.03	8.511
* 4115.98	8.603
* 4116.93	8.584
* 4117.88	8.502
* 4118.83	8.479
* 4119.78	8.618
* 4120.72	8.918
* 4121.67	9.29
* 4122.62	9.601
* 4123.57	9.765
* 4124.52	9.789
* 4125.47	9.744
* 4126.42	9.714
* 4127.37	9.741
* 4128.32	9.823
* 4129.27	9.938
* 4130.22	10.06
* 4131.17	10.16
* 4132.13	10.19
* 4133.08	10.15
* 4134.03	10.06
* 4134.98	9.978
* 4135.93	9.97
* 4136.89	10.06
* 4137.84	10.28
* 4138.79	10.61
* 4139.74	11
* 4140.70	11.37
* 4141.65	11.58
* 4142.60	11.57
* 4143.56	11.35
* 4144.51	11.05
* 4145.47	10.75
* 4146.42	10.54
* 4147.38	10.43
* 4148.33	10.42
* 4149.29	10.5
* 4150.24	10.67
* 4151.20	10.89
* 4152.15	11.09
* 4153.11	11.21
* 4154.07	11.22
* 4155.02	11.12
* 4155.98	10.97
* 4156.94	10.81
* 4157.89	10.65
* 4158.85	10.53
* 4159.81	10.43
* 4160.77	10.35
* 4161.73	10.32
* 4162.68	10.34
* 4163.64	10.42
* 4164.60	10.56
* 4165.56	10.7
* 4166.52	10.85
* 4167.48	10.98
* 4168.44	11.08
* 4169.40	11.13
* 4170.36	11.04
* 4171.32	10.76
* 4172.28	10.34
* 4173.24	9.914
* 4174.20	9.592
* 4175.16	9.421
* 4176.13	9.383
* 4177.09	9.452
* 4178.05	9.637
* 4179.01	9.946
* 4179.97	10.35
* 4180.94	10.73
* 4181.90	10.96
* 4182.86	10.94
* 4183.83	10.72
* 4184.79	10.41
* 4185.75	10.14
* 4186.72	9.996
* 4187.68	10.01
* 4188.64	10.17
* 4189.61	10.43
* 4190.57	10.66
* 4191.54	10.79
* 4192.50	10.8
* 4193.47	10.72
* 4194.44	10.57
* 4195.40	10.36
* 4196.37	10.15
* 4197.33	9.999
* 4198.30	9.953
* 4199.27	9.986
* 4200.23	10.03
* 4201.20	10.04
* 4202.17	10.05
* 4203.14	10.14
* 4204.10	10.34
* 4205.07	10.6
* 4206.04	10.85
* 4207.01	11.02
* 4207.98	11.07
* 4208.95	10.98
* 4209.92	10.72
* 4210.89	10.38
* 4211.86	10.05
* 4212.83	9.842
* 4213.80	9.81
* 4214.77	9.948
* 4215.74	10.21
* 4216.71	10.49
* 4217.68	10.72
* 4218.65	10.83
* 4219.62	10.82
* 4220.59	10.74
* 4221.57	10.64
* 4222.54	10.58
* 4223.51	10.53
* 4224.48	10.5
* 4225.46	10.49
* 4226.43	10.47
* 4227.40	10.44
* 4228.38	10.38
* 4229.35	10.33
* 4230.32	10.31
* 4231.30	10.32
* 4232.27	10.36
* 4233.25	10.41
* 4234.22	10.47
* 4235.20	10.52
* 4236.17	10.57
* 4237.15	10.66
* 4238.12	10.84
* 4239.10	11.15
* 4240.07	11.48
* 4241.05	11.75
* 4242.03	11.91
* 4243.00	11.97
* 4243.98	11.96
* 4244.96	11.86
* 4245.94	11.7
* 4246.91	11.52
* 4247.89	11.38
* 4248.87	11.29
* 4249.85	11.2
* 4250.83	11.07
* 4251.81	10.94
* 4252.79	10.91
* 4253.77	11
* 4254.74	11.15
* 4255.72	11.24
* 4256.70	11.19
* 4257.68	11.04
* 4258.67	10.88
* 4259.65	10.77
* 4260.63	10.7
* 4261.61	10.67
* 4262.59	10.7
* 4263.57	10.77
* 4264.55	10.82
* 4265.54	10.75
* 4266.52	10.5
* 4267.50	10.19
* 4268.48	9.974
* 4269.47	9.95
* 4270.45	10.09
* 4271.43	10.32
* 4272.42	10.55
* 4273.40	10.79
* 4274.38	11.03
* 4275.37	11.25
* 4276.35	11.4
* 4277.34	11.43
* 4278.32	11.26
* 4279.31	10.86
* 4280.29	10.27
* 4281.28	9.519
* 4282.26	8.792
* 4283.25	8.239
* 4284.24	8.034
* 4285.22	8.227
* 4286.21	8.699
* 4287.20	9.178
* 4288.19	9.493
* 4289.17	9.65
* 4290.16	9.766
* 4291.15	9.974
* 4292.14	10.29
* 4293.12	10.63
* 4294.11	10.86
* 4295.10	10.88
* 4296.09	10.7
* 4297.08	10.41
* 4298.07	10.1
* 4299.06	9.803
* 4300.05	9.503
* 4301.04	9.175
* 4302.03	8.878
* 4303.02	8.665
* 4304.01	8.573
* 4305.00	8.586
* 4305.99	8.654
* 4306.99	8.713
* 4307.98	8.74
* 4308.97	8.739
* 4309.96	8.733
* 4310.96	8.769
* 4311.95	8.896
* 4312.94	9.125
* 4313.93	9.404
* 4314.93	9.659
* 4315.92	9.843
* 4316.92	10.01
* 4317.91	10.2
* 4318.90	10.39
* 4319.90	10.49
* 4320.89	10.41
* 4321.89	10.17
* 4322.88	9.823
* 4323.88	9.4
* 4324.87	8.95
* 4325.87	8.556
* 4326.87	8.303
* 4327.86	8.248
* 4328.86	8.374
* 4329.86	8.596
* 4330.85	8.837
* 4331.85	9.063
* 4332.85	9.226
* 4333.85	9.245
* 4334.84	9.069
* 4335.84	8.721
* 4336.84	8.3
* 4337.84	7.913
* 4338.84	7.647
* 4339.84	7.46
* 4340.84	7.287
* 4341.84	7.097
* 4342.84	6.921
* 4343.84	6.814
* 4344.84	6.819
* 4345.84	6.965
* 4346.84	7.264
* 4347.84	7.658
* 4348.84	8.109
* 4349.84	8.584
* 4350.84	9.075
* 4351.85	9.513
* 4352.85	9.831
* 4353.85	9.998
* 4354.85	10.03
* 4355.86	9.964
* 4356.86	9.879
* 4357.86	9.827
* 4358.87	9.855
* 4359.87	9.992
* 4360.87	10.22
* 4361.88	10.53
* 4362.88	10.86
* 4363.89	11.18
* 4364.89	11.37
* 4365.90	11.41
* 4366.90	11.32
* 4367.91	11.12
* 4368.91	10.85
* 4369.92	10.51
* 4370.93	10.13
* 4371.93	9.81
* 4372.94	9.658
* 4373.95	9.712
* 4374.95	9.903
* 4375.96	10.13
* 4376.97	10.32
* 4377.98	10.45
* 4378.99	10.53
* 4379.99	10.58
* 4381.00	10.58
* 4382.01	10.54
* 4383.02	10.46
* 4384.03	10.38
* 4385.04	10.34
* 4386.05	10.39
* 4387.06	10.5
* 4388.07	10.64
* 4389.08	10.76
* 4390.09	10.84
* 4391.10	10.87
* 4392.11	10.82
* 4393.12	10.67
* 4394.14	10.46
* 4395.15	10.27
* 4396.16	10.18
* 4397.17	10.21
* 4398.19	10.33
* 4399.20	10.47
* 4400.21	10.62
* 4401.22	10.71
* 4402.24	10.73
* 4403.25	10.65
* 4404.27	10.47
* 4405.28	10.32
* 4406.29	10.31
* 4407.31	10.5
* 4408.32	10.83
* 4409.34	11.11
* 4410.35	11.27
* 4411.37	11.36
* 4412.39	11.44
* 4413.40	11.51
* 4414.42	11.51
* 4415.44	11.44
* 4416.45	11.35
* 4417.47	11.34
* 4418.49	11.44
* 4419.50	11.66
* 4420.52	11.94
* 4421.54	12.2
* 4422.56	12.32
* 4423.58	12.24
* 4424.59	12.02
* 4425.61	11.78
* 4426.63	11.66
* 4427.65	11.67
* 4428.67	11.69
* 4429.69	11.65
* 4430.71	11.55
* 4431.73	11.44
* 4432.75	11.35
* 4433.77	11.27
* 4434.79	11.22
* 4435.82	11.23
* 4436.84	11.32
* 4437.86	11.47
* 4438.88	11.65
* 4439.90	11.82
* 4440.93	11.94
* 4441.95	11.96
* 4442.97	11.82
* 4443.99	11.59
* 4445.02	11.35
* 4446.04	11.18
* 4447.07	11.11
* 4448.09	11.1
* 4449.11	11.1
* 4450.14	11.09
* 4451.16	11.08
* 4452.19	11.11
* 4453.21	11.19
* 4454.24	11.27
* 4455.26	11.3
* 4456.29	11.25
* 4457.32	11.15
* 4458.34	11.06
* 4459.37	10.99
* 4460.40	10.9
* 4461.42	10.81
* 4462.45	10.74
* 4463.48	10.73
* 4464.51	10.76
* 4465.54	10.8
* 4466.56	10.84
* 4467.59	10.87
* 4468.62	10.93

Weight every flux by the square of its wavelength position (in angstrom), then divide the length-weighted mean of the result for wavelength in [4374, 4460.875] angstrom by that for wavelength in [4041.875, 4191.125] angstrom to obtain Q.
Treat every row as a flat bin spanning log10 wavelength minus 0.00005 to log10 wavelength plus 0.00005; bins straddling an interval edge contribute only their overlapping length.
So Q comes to 1.30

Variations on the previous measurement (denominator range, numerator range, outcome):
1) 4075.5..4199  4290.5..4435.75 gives 1.15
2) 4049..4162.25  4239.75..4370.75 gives 1.13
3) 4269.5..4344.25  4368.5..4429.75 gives 1.21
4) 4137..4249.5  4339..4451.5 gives 1.09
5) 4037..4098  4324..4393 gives 1.10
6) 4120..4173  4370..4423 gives 1.15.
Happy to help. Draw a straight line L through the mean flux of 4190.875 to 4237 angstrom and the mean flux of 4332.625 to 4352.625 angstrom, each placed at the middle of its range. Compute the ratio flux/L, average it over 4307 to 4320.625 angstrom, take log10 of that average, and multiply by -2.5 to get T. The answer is -0.11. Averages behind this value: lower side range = 10.4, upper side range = 7.99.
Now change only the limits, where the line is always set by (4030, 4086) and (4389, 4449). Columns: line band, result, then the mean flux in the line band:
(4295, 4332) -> 0.17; 9.31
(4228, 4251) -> -0.04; 11.1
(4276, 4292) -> 0.12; 9.67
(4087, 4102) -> 0.18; 8.67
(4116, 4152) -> 0.02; 10.1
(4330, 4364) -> 0.24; 8.79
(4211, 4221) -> 0.02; 10.4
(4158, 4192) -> 0.01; 10.4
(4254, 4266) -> -0.02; 10.9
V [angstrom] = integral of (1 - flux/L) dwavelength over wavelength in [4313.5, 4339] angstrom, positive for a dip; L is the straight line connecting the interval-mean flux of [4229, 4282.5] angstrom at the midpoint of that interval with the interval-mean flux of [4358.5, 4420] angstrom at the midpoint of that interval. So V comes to 3.7 angstrom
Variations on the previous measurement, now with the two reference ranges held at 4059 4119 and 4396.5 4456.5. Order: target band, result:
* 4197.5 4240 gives -2.92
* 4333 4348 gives 4.15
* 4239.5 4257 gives -2.48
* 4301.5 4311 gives 1.57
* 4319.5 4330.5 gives 1.42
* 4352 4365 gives 0.70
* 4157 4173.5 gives -2.15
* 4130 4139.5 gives -1.03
